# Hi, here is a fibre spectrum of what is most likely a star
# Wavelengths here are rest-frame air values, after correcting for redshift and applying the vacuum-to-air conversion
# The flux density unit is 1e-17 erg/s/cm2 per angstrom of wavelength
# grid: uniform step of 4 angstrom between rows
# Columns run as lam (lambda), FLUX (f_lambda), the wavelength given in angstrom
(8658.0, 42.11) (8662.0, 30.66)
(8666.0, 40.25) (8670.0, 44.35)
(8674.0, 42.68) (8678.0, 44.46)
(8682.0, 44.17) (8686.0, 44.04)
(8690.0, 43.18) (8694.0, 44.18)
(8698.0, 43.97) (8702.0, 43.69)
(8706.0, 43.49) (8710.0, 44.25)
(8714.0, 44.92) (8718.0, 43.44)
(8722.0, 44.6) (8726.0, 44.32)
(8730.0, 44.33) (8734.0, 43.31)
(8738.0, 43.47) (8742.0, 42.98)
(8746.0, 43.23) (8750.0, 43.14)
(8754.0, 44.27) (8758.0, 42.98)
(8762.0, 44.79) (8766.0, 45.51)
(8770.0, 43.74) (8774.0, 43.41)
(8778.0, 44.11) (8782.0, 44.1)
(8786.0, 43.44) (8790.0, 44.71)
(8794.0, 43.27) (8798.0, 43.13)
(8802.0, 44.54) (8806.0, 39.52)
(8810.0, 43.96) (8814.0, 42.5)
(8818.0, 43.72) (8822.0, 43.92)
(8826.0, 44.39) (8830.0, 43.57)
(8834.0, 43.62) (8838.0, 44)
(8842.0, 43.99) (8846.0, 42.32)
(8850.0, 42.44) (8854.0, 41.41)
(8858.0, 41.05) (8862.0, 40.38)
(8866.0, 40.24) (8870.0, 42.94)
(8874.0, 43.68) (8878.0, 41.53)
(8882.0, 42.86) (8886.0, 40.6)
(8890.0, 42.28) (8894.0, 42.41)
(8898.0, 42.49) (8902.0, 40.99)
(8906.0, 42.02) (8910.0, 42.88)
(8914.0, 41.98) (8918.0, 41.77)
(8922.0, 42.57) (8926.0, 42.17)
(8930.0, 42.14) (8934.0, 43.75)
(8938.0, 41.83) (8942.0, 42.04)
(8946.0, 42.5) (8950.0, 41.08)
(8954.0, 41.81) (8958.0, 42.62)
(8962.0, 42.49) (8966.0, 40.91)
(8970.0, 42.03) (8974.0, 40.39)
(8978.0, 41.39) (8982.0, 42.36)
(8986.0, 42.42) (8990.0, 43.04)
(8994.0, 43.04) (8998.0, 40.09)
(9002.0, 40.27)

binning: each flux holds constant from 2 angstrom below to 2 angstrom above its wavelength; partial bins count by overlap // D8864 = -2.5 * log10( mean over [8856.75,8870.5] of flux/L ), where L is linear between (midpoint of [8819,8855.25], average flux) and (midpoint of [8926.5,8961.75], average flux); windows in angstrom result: 0.05 mag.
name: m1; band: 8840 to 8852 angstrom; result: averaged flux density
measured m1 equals 42.9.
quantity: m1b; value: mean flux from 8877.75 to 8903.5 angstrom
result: 41.9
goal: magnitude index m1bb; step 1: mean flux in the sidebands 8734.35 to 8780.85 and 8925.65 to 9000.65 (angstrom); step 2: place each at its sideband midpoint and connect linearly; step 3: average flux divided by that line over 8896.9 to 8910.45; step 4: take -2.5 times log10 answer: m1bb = 0.01 mag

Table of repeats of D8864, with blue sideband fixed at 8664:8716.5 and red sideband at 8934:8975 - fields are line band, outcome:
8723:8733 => -0.02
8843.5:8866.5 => 0.03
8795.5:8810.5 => 0.01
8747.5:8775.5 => -0.02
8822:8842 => -0.03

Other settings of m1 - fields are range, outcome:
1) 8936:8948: 42.1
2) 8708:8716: 44.6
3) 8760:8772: 44.7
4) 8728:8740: 43.7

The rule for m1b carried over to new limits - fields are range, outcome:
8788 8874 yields 42.9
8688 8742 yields 43.9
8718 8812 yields 43.7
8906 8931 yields 42.2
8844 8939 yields 42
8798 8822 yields 43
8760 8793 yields 44.2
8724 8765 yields 43.7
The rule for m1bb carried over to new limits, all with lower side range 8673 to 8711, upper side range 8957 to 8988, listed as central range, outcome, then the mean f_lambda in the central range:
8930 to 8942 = -0.01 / 42.6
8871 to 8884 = -0.01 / 42.7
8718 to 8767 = -0.01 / 43.9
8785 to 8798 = -0.02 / 43.7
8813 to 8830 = -0.02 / 43.7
